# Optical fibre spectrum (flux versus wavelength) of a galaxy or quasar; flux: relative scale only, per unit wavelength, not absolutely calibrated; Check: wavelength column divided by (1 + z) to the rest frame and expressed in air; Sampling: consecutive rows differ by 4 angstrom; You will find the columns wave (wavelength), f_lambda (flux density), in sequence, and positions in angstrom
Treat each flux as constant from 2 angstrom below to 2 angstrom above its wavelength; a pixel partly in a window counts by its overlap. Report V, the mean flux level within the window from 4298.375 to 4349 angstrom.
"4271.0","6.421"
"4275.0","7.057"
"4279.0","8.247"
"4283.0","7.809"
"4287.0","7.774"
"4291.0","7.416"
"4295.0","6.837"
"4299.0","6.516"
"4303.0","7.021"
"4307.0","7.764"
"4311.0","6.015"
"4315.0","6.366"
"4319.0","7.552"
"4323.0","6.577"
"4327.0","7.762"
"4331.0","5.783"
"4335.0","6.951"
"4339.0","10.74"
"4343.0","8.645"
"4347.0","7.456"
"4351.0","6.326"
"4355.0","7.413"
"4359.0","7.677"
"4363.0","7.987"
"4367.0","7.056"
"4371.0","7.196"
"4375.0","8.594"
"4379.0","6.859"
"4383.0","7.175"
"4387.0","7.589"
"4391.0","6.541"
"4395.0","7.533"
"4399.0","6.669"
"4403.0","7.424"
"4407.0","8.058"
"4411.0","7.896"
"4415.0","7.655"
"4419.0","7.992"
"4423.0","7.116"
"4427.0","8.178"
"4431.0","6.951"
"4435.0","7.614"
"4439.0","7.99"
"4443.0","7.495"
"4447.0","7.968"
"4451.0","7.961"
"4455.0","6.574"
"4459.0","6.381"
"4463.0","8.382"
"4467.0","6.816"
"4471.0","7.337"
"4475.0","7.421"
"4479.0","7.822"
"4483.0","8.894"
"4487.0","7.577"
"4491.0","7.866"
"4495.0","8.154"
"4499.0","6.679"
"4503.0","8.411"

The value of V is 7.34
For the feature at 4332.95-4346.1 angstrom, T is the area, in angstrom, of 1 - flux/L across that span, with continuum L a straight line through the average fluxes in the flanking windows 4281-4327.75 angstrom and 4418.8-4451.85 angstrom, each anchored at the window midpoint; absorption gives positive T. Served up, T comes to -2.5 angstrom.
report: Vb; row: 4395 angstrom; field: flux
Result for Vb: 7.533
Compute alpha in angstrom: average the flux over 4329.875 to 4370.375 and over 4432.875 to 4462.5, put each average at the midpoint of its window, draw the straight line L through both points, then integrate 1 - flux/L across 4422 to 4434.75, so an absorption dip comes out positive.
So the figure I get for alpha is 0.1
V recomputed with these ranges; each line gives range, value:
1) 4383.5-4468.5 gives 7.46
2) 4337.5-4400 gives 7.58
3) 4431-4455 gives 7.63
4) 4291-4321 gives 6.9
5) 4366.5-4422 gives 7.45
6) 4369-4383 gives 7.5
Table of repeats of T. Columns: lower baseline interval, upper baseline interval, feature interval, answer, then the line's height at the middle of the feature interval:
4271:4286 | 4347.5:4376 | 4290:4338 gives 3.5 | 7.49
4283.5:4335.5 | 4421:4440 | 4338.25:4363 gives -2.5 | 7.17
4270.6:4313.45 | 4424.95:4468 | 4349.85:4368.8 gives 0.0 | 7.32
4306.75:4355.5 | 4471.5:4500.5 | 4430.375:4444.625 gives 0.1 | 7.63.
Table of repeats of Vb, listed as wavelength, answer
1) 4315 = 6.366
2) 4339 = 10.74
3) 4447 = 7.968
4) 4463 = 8.382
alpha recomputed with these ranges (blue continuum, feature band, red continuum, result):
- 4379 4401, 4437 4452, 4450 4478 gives -1.31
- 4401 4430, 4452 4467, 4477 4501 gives 1.28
